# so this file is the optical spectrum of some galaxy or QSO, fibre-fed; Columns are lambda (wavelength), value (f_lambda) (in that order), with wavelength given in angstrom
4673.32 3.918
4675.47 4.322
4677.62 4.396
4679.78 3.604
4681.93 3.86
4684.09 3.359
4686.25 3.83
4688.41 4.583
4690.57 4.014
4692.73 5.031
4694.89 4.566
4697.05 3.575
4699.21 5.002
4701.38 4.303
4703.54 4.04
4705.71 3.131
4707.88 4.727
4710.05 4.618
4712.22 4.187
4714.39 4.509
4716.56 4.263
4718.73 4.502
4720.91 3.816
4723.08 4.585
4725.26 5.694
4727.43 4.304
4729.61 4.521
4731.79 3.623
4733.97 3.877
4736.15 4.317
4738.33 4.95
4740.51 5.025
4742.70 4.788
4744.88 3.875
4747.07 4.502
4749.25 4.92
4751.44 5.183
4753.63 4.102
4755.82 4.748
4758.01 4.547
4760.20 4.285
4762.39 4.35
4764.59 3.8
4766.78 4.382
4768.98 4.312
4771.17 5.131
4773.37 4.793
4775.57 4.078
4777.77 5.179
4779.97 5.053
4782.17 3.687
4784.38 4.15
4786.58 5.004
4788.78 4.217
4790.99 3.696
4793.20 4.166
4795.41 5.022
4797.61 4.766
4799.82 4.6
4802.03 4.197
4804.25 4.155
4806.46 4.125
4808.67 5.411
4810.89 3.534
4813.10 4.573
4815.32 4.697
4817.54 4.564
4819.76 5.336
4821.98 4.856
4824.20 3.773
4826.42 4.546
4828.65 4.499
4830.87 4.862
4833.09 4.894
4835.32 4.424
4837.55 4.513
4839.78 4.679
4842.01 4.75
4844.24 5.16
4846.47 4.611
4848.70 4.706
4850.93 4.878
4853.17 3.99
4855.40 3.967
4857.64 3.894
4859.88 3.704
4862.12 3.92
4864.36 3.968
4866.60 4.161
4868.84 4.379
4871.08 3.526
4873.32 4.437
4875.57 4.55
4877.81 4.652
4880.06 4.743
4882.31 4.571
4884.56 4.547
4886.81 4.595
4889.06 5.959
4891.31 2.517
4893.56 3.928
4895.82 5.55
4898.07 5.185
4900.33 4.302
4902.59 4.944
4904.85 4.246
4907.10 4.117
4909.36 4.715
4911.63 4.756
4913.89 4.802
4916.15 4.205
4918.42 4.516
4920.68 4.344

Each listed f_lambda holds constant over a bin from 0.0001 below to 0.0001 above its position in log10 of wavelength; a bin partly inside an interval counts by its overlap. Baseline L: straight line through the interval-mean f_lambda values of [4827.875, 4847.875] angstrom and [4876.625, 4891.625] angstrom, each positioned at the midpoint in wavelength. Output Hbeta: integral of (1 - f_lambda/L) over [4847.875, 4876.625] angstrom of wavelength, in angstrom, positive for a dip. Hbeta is 3.2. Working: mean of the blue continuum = 4.71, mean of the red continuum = 4.62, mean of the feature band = 4.15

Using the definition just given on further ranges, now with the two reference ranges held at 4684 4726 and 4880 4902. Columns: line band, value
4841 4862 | 0.7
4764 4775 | -0.2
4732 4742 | -0.2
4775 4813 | 0.3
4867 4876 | 0.7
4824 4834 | -0.2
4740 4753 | -0.9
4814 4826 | -0.4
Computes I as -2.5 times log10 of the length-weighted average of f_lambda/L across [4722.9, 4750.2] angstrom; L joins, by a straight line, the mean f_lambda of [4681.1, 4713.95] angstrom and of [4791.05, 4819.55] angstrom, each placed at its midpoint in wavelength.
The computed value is -0.06 mag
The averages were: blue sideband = 4.2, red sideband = 4.48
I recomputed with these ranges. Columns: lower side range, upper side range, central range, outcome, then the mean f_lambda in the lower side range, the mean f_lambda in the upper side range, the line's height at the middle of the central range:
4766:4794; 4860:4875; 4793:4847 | -0.08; 4.45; 4.06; 4.27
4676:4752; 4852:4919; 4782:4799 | -0.01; 4.34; 4.38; 4.36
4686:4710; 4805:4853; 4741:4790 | -0.01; 4.28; 4.62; 4.46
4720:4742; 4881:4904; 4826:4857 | -0.01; 4.48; 4.61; 4.57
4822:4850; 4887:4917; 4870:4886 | 0.04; 4.63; 4.56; 4.59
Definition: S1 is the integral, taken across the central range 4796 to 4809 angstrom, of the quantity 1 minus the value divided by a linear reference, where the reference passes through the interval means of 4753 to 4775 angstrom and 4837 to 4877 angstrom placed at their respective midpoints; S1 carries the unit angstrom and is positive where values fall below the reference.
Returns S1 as -0.34 angstrom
